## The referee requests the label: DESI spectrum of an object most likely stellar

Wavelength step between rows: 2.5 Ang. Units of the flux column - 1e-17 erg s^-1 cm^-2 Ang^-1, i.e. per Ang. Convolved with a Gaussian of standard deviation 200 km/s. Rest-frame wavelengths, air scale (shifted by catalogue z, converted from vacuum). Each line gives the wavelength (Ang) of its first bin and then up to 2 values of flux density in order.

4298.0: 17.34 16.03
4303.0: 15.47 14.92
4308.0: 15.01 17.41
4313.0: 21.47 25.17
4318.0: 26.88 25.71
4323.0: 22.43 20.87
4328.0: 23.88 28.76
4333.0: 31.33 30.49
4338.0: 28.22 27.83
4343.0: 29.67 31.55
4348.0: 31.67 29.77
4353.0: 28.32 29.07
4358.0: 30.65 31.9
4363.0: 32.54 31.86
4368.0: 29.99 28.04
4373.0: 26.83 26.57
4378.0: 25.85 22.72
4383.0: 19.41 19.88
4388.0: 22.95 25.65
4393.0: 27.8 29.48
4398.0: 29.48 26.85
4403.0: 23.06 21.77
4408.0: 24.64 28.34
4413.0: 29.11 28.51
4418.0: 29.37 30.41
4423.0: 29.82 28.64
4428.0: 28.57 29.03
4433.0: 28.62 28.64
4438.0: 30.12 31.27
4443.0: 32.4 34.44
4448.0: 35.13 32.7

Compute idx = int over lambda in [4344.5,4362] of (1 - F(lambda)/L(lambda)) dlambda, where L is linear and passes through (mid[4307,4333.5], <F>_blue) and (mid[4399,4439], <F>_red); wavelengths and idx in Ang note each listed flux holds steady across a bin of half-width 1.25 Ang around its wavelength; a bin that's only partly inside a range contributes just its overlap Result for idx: -3.91 Ang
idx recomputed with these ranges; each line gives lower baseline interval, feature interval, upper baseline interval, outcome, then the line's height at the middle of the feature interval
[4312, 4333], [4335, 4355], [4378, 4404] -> -3.9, 24.8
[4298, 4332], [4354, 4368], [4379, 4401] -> -4.6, 23.4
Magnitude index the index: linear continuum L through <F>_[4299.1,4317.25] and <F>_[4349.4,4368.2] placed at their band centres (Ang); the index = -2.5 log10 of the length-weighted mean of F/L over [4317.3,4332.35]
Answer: -0.13 mag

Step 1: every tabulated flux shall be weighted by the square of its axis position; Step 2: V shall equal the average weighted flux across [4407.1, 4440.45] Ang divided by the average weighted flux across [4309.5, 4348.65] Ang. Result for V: 1.14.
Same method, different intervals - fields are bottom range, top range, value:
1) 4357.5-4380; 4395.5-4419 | 0.94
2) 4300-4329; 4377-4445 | 1.39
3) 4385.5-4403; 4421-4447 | 1.17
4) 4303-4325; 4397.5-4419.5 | 1.34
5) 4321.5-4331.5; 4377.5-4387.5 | 0.93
